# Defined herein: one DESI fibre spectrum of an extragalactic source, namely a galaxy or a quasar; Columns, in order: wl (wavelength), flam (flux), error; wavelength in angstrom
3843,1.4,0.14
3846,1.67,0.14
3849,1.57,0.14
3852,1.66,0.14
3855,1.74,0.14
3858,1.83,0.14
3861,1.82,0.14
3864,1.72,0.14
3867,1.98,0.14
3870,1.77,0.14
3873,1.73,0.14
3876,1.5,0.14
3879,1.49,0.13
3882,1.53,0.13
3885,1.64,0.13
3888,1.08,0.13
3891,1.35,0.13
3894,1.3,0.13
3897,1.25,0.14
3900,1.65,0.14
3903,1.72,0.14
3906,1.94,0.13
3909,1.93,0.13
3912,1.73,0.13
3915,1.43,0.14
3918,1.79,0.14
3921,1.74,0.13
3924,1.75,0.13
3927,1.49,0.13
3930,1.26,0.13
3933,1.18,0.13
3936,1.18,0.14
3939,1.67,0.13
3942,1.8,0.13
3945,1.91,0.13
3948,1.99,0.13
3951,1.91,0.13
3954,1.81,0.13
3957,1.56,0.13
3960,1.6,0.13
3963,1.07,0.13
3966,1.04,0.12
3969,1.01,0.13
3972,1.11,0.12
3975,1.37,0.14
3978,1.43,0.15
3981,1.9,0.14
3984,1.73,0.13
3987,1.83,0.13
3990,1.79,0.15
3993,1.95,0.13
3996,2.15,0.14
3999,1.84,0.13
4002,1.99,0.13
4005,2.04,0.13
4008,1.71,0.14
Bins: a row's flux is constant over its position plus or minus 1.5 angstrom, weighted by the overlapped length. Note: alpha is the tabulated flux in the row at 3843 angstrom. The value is 1.4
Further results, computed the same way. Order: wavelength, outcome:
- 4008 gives 1.71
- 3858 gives 1.83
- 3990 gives 1.79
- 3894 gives 1.3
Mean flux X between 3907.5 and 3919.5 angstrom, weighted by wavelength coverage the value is 1.72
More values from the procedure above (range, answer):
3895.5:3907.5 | 1.64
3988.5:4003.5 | 1.94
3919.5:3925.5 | 1.74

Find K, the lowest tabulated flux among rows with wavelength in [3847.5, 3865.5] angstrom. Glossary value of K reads 1.57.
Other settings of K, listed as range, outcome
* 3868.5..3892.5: 1.08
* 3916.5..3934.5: 1.18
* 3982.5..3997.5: 1.73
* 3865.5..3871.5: 1.77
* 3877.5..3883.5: 1.49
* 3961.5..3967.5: 1.04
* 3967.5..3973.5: 1.01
